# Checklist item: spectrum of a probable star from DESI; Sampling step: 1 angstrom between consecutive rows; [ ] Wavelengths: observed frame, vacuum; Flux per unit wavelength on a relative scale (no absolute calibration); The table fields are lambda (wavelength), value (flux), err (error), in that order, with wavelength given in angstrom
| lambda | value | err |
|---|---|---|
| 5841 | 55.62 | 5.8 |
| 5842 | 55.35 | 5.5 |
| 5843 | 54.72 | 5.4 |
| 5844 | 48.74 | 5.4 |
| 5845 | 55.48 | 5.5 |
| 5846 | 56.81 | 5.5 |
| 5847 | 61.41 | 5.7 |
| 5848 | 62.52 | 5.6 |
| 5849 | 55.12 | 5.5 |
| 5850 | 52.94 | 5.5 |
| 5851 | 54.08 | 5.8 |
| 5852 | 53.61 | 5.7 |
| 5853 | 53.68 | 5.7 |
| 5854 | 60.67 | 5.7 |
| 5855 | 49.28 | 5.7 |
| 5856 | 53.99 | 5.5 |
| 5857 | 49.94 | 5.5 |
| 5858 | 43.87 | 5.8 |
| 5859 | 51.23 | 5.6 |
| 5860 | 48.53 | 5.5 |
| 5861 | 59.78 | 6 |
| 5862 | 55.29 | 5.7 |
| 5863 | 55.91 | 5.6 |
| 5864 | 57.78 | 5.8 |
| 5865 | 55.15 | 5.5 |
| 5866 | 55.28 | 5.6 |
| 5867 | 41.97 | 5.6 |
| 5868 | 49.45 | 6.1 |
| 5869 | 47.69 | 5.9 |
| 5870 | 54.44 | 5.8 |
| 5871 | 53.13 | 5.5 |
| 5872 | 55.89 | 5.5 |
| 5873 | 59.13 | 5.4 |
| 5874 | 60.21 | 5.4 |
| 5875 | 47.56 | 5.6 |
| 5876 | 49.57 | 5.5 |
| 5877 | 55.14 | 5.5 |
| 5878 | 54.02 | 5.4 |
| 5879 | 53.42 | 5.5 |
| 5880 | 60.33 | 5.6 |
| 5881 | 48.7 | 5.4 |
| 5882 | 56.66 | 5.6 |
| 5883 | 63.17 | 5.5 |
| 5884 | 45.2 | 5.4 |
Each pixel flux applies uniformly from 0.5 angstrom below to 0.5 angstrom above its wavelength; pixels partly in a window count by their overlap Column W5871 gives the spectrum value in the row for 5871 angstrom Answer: 53.13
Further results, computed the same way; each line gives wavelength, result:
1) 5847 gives 61.41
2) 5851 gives 54.08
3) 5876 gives 49.57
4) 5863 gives 55.91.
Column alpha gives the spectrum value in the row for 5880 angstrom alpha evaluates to 60.33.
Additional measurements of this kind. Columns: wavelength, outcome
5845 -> 55.48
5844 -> 48.74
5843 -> 54.72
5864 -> 57.78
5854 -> 60.67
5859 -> 51.23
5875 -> 47.56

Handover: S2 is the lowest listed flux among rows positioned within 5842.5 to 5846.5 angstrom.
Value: 48.74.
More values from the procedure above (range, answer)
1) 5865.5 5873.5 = 41.97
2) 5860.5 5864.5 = 55.29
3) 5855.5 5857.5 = 49.94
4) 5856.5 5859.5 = 43.87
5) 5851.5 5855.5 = 49.28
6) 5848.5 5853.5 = 52.94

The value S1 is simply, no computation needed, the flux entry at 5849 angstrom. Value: 55.12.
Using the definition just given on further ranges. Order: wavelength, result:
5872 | 55.89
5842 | 55.35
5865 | 55.15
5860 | 48.53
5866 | 55.28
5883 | 63.17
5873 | 59.13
